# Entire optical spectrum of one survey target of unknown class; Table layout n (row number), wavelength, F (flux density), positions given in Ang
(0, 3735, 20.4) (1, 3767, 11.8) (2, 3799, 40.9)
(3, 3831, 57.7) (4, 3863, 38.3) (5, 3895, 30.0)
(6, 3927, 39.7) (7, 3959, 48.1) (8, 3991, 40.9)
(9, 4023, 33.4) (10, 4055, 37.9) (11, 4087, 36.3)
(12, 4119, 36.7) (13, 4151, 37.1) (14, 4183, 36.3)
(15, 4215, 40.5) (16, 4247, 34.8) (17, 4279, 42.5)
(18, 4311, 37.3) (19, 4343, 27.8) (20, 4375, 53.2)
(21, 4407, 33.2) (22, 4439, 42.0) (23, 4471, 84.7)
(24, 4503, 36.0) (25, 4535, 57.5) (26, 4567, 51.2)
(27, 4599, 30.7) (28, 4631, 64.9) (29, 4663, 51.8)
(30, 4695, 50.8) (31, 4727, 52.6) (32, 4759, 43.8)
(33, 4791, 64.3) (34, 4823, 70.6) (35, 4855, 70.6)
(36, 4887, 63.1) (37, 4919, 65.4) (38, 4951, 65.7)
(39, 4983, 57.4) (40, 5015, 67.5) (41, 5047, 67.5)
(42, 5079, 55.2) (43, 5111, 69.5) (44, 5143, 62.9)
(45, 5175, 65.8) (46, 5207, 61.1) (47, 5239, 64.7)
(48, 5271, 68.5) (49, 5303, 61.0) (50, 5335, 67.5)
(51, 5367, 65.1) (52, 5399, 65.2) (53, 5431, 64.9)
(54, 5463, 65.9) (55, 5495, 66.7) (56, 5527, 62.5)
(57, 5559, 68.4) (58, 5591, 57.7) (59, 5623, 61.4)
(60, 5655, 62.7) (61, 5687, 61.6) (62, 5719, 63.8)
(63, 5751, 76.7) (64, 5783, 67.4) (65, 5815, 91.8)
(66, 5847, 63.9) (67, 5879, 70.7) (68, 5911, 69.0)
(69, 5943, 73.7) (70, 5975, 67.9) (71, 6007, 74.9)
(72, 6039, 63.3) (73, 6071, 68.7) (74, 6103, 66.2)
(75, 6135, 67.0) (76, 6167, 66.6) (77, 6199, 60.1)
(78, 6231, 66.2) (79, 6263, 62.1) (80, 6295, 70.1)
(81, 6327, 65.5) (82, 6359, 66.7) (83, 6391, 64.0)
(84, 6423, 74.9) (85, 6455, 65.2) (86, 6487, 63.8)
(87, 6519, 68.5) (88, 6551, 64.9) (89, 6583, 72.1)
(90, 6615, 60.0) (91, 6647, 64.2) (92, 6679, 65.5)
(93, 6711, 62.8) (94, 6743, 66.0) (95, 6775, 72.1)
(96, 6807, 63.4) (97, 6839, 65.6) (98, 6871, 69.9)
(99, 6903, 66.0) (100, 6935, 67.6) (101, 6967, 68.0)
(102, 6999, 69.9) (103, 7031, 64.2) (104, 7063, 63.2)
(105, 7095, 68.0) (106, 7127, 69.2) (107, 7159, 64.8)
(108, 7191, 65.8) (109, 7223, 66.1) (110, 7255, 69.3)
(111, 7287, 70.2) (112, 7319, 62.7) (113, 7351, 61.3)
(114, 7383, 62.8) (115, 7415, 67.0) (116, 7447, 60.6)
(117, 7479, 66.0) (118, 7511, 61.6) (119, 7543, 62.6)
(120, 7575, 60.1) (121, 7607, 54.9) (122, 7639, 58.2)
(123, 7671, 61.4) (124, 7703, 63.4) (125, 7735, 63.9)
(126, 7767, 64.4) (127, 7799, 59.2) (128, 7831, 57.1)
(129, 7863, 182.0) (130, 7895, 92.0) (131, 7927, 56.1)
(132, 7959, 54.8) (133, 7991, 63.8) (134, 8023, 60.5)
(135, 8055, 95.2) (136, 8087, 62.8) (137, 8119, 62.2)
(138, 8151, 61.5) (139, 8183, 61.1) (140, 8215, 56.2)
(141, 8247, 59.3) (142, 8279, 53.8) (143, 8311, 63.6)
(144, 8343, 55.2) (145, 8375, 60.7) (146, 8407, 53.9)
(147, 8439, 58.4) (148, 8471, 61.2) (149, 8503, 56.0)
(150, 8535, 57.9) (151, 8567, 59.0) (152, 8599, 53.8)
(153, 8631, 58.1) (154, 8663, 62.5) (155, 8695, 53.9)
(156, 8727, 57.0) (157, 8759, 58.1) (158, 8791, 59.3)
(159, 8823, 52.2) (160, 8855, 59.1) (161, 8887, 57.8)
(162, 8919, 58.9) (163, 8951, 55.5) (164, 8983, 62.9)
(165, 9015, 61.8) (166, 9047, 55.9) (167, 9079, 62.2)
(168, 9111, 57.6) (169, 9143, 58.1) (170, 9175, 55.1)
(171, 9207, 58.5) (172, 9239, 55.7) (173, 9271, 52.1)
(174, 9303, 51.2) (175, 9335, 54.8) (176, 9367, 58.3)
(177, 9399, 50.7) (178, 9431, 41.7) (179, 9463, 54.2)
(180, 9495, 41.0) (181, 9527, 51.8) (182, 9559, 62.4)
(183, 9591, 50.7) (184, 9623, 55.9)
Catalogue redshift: 0.20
